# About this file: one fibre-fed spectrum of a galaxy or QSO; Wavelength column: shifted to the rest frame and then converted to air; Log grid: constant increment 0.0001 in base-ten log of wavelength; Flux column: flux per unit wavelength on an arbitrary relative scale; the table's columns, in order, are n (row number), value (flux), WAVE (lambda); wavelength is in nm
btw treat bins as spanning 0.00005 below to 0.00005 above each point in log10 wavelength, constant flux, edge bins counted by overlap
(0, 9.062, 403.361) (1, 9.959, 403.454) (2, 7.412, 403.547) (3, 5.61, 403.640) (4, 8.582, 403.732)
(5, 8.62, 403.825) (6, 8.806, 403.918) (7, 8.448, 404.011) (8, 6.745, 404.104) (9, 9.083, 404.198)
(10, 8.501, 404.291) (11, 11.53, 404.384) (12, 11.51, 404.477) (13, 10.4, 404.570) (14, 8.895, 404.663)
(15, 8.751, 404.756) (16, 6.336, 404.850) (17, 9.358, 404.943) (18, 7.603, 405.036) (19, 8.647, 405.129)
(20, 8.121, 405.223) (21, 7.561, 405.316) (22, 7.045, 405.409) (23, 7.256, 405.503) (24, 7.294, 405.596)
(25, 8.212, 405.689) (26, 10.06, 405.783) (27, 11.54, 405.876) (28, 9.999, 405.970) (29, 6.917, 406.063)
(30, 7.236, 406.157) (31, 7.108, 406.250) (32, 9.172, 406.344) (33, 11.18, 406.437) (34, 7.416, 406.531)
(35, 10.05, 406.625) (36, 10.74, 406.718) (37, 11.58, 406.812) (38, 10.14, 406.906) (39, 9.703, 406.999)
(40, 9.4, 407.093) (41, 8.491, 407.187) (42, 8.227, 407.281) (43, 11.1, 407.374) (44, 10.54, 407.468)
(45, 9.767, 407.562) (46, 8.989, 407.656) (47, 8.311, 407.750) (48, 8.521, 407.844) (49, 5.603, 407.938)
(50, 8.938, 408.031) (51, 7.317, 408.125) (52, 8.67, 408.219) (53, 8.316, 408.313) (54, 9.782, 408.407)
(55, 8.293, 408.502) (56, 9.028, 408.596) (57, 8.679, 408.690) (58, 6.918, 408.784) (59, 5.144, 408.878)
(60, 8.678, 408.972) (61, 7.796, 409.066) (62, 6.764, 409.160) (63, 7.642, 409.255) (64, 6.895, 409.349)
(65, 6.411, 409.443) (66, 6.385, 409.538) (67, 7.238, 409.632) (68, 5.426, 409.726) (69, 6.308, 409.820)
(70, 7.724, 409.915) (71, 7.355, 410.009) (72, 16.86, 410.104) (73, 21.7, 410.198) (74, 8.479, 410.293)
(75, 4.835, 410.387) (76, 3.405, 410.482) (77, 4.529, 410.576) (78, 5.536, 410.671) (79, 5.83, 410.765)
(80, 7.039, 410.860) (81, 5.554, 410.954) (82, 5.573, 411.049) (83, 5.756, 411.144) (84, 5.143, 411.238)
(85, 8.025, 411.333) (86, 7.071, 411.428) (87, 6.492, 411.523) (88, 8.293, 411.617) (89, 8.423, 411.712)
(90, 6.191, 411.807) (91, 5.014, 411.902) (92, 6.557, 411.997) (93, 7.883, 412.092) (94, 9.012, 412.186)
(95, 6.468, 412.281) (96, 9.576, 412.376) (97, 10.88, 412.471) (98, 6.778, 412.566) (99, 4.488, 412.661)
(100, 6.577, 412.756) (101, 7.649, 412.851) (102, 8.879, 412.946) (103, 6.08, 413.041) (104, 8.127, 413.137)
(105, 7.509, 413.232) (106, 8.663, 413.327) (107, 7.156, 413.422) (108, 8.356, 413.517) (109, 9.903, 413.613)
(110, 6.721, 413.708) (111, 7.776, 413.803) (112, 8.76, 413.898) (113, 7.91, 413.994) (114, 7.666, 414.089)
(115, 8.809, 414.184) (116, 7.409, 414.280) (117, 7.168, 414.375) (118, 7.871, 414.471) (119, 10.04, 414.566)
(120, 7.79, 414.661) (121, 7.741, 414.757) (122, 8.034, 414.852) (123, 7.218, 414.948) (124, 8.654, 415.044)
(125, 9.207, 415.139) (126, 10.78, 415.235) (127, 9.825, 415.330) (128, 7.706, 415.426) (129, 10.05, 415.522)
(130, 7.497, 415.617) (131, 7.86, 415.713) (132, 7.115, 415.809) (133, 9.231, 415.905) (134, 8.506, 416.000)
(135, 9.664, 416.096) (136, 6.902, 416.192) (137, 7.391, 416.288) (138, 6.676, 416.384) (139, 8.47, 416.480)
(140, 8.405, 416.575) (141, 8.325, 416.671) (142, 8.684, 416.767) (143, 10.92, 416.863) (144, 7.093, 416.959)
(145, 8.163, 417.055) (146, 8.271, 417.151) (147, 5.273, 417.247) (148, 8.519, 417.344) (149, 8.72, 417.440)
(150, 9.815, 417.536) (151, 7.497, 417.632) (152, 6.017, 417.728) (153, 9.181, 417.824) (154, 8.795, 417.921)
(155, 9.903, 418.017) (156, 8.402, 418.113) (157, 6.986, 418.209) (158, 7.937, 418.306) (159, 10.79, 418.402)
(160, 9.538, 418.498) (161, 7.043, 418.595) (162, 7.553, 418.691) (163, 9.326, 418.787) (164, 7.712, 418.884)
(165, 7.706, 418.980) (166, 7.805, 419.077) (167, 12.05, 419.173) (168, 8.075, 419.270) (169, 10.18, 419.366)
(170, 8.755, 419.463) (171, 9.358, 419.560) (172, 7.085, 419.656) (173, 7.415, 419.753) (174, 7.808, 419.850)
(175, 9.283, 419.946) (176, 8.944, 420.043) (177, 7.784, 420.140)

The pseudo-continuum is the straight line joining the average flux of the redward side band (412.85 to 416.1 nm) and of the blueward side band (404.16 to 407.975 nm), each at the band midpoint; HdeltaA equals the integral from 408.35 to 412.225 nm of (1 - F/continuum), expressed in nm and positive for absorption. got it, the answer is 0.53 nm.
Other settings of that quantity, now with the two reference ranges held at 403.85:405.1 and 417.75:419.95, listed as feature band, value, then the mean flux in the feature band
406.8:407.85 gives -0.082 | 9.53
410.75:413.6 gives 0.496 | 7.22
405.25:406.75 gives 0.039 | 8.65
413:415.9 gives 0.163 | 8.2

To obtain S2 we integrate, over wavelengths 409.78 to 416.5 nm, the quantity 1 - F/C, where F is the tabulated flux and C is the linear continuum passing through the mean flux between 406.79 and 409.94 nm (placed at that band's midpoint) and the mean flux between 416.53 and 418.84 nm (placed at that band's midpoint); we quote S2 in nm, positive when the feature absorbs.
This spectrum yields 0.34 nm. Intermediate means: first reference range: 8.17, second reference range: 8.38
